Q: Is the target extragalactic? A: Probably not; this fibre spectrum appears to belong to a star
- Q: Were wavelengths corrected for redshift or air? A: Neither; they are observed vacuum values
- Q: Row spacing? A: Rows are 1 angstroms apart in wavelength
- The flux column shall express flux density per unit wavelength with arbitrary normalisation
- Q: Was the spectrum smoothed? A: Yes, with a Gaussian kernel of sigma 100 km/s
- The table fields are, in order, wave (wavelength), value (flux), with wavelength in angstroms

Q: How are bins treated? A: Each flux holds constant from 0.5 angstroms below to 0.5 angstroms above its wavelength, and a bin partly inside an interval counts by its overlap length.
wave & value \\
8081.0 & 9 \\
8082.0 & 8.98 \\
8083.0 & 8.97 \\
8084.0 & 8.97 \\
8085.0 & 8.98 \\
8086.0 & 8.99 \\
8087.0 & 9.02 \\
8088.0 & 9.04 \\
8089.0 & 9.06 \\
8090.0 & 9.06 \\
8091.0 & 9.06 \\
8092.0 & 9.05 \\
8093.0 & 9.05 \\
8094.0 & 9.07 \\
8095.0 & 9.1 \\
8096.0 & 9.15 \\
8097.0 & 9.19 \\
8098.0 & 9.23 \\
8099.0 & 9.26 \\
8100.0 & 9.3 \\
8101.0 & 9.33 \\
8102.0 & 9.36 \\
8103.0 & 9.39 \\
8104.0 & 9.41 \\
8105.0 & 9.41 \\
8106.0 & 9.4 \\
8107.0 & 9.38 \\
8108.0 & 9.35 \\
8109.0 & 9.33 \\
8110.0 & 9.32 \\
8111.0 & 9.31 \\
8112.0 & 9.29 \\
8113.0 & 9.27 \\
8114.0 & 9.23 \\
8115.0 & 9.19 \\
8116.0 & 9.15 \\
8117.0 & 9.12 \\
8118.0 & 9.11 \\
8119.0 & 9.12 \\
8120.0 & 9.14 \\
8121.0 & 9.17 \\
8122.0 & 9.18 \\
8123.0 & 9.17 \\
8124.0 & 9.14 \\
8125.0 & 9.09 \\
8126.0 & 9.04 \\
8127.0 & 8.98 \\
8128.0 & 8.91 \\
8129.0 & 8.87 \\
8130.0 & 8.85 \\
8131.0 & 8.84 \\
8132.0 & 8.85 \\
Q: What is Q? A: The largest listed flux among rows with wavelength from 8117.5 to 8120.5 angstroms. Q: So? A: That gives 9.14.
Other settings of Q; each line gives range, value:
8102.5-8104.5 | 9.41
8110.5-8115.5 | 9.31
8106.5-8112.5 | 9.38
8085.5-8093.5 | 9.06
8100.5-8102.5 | 9.36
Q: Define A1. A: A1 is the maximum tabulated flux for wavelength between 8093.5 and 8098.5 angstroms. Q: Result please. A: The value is 9.23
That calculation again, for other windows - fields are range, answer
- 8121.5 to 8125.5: 9.18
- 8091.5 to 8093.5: 9.05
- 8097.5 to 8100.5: 9.3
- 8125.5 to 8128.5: 9.04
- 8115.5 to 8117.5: 9.15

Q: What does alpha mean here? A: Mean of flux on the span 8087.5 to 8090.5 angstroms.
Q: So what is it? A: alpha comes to 9.05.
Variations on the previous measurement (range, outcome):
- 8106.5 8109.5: 9.35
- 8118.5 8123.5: 9.16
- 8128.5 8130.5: 8.86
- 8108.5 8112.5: 9.31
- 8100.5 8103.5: 9.36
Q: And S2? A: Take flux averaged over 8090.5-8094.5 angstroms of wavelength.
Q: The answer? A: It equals 9.06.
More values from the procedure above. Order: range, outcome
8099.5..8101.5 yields 9.32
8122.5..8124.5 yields 9.16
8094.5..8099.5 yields 9.19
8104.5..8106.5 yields 9.41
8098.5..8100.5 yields 9.28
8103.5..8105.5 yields 9.41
